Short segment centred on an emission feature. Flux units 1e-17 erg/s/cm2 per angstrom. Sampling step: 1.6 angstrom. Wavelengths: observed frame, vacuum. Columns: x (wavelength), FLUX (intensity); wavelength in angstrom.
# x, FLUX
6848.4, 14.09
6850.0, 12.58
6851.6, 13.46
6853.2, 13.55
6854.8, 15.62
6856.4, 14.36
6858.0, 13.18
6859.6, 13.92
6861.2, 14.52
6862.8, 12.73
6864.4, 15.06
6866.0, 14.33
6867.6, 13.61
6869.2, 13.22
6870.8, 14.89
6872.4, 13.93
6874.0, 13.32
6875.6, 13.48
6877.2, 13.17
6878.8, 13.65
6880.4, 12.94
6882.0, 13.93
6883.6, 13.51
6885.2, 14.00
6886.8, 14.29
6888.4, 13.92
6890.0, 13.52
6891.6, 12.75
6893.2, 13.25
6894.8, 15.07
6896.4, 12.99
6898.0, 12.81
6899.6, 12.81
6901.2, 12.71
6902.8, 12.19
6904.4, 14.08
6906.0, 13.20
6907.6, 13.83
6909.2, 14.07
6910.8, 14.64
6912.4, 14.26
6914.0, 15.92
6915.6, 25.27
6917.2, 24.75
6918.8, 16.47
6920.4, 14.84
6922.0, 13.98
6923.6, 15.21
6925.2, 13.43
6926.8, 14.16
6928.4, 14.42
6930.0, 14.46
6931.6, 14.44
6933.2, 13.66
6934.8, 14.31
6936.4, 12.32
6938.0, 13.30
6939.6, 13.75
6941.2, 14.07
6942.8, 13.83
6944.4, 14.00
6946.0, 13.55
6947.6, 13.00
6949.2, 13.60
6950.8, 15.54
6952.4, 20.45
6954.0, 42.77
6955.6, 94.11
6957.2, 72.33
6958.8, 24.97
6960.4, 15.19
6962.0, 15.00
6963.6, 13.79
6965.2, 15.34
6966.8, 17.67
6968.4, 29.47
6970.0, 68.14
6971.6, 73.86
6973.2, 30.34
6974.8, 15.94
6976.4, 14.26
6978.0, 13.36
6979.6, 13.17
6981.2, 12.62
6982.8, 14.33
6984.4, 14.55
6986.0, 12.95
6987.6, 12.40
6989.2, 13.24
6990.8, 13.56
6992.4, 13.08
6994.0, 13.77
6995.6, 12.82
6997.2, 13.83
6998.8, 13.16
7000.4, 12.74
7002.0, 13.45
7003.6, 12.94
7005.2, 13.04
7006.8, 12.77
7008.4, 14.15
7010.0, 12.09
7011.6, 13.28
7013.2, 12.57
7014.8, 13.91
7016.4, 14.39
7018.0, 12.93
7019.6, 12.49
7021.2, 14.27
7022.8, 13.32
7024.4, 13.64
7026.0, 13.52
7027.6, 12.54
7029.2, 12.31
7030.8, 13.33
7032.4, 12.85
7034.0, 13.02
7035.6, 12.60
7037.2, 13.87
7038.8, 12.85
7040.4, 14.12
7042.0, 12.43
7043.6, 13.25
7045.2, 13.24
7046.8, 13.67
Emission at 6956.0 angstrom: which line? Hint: [S II] 6716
